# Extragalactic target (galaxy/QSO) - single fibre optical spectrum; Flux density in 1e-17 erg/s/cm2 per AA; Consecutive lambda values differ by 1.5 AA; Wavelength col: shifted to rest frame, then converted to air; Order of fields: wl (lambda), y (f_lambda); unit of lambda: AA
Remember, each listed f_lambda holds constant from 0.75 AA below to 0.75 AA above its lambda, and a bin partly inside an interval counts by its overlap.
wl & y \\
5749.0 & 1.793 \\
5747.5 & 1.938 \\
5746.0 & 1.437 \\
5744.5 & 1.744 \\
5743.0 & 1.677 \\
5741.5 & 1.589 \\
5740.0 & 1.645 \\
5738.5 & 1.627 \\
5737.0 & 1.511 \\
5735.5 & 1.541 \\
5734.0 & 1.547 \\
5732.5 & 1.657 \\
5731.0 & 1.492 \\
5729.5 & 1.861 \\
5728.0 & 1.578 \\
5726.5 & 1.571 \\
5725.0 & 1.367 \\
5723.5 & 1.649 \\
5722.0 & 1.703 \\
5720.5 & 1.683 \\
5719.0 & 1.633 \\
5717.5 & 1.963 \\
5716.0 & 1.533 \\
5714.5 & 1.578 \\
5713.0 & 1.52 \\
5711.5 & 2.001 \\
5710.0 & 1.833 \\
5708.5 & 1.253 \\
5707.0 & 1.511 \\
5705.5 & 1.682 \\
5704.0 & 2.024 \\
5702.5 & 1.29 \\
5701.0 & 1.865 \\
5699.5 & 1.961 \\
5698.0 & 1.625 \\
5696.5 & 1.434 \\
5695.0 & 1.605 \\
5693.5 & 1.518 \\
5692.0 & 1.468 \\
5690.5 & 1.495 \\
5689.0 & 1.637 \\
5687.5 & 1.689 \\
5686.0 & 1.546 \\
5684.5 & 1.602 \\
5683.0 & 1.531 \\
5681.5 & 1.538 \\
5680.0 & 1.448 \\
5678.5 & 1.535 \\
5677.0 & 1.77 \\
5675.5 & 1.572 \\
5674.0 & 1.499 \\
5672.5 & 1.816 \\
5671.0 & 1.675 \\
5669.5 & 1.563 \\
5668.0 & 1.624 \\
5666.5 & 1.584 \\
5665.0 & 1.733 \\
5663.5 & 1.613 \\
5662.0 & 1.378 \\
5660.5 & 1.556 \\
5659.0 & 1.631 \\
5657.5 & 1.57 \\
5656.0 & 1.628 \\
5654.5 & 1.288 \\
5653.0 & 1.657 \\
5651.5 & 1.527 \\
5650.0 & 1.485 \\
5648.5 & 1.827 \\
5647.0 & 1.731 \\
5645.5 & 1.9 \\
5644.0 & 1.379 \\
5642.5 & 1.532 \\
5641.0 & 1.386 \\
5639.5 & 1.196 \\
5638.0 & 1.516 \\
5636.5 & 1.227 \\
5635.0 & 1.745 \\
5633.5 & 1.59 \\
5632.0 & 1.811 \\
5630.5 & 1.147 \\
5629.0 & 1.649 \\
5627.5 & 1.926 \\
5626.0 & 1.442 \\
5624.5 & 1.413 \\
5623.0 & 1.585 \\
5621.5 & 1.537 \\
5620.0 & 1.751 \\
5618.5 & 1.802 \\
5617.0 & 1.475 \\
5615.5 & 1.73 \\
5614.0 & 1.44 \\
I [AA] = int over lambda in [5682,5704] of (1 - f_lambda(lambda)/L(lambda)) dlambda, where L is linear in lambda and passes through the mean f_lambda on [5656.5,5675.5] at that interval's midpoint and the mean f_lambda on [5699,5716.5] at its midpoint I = 0.5 AA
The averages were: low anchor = 1.6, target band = 1.6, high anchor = 1.67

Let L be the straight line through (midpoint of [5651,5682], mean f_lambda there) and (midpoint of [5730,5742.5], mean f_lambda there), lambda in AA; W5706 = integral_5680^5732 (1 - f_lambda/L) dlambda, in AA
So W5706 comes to -1.3 AA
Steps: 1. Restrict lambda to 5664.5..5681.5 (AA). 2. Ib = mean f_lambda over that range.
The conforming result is 1.61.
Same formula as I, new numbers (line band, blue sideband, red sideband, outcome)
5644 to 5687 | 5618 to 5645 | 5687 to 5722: -0.3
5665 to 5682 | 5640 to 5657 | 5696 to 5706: 0.3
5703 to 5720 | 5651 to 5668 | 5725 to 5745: -0.9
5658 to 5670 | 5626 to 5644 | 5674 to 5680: -0.2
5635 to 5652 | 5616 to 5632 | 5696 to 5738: 0.7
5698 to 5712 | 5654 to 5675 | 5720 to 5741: -0.9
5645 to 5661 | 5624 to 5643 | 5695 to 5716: -0.7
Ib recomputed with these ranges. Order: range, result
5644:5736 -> 1.61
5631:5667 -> 1.56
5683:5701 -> 1.61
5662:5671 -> 1.61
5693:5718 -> 1.66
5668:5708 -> 1.61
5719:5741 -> 1.6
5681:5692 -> 1.57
